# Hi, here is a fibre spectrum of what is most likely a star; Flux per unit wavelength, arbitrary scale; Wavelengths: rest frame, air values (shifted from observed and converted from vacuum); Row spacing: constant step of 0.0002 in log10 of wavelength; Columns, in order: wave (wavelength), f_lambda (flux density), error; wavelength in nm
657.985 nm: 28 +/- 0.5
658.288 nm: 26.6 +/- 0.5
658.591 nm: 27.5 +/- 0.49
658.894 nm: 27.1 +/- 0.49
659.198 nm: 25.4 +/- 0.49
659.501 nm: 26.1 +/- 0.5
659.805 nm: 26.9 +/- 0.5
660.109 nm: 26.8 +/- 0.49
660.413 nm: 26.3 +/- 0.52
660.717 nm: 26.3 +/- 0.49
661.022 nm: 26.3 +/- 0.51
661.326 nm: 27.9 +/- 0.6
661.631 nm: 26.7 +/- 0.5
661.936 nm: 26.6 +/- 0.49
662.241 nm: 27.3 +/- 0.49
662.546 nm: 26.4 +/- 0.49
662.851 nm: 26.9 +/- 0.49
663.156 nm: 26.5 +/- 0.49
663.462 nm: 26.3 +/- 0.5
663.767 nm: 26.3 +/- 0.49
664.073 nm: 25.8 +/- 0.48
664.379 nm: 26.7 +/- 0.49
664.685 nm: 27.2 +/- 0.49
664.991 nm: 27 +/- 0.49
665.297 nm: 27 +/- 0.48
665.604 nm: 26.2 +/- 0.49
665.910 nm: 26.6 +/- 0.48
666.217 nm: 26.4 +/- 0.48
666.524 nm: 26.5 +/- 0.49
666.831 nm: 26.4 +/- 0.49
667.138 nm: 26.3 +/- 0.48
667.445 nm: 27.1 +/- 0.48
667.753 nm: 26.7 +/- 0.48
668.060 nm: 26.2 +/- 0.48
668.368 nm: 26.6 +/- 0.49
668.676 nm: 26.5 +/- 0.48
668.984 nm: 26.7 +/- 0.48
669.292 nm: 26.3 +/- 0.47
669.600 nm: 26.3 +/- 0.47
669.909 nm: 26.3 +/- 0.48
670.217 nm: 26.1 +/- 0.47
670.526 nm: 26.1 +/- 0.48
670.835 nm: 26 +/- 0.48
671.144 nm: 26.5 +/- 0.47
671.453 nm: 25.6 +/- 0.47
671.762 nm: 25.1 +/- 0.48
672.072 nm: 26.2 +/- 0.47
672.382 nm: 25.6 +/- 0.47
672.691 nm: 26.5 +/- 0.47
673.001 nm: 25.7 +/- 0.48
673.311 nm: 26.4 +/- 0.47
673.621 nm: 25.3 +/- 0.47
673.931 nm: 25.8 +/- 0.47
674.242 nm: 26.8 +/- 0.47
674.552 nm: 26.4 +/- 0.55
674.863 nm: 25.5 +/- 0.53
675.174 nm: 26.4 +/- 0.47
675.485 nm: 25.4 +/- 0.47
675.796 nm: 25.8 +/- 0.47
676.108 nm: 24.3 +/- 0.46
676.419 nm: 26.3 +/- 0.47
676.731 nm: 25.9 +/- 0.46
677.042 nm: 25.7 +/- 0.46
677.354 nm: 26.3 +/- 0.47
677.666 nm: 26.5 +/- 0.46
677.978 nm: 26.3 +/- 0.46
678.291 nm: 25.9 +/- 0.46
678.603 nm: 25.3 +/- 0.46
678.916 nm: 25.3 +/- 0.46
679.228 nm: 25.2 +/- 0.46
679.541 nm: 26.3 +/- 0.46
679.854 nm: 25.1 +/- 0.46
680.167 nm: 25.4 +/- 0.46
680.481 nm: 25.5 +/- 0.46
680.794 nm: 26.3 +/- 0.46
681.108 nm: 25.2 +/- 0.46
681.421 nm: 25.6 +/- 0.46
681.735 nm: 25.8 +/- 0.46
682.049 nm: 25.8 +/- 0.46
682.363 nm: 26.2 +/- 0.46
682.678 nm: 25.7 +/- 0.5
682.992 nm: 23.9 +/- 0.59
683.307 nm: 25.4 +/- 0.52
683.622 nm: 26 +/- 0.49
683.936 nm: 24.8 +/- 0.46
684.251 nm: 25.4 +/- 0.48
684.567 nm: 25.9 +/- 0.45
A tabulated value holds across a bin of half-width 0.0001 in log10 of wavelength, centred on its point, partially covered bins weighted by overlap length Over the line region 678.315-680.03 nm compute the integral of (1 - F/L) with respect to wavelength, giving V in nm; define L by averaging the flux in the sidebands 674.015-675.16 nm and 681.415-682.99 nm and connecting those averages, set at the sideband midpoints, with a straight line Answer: 0.03 nm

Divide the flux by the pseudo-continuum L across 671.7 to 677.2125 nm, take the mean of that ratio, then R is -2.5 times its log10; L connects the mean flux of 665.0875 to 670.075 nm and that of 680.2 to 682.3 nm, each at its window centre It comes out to 0.01 mag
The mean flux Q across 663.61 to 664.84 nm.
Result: 26.5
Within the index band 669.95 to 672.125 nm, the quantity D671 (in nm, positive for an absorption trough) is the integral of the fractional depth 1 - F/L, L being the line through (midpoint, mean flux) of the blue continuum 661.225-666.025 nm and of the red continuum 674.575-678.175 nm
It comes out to 0.02 nm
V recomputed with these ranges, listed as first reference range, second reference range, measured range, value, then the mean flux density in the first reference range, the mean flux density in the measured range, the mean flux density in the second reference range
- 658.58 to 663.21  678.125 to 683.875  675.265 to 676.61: 0.016 nm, 26.7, 25.5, 25.5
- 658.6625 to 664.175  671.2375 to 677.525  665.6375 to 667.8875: -0.023 nm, 26.6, 26.6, 25.9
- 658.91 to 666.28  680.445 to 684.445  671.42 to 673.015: 0.016 nm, 26.6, 25.8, 25.5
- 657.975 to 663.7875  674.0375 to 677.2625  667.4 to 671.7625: -0.016 nm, 26.7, 26.3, 25.9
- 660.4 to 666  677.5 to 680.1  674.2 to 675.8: -0.004 nm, 26.7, 26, 25.7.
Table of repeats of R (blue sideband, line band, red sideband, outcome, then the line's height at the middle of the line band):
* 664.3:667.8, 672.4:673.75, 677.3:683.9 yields 0.01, 26.2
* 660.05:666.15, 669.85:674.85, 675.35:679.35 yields 0.00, 26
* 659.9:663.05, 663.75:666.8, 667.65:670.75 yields 0.00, 26.6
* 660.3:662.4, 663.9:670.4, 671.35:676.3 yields -0.01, 26.3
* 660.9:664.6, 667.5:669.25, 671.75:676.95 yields -0.01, 26.3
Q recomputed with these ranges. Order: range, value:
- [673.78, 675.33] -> 26.2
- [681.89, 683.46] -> 25.4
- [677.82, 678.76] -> 25.8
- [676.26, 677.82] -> 26.1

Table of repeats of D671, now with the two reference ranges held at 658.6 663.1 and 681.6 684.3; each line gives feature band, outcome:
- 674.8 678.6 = -0.01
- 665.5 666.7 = 0.00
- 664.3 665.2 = -0.02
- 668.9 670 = -0.01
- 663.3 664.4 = 0.01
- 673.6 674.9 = -0.01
